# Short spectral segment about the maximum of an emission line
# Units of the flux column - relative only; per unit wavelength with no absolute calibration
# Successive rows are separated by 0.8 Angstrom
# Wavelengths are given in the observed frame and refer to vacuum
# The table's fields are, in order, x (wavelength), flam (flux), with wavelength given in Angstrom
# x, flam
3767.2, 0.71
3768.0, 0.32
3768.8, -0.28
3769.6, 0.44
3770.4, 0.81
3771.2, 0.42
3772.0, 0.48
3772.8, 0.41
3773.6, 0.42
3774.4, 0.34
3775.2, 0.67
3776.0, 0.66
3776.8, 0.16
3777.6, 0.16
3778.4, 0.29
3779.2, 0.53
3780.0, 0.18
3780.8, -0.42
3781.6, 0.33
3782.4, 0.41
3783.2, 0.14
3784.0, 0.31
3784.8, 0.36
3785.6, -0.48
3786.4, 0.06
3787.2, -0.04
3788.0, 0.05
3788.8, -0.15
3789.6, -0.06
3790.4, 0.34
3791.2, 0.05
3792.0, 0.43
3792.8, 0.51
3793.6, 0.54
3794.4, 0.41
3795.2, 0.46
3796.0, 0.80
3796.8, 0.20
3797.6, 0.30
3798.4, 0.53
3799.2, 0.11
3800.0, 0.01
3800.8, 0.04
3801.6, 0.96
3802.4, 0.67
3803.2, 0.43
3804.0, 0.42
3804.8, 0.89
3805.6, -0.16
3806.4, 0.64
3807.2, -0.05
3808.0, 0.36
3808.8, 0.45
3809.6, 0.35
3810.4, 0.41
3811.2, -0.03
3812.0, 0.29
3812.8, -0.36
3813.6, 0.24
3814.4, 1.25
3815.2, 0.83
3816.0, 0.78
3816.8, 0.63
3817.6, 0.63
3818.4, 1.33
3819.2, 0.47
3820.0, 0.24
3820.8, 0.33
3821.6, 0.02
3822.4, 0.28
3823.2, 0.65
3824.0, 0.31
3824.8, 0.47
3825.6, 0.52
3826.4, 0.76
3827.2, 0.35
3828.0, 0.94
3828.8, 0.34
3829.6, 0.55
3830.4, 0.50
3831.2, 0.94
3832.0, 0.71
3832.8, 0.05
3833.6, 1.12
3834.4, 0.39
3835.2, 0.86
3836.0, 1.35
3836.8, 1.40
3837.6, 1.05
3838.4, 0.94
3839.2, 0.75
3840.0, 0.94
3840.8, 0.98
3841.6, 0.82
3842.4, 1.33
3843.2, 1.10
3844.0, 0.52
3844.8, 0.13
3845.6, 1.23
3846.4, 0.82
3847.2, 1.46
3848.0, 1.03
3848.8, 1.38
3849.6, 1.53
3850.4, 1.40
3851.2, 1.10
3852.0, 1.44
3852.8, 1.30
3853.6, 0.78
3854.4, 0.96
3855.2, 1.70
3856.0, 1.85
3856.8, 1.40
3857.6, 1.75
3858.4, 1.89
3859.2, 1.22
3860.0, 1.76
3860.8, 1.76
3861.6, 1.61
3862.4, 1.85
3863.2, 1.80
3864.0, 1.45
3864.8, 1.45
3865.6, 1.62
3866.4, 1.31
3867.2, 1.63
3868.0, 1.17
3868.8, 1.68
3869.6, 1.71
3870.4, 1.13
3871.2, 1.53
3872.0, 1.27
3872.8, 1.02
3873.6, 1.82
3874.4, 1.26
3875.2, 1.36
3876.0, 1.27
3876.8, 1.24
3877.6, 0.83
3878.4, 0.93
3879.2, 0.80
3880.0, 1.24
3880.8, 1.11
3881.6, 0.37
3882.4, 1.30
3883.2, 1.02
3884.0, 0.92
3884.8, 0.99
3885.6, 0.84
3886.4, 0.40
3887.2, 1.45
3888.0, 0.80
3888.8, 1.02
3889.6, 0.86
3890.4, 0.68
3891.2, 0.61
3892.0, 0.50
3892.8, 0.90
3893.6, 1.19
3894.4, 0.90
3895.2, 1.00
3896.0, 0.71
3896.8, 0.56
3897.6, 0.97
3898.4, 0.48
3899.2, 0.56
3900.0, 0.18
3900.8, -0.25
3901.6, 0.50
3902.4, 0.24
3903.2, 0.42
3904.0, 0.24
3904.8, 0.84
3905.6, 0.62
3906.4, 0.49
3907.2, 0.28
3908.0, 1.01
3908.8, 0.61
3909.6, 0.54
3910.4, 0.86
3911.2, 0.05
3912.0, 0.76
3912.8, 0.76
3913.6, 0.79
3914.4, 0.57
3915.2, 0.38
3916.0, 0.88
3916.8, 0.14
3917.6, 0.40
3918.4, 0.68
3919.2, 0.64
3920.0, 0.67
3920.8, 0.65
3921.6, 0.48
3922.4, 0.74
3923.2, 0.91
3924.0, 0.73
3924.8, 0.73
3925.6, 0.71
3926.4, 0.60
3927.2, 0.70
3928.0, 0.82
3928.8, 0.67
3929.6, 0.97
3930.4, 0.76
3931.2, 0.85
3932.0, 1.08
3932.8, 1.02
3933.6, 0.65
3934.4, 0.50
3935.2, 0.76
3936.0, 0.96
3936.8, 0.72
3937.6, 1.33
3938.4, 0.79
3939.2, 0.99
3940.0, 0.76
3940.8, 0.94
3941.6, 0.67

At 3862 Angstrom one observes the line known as Lyman alpha 1216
